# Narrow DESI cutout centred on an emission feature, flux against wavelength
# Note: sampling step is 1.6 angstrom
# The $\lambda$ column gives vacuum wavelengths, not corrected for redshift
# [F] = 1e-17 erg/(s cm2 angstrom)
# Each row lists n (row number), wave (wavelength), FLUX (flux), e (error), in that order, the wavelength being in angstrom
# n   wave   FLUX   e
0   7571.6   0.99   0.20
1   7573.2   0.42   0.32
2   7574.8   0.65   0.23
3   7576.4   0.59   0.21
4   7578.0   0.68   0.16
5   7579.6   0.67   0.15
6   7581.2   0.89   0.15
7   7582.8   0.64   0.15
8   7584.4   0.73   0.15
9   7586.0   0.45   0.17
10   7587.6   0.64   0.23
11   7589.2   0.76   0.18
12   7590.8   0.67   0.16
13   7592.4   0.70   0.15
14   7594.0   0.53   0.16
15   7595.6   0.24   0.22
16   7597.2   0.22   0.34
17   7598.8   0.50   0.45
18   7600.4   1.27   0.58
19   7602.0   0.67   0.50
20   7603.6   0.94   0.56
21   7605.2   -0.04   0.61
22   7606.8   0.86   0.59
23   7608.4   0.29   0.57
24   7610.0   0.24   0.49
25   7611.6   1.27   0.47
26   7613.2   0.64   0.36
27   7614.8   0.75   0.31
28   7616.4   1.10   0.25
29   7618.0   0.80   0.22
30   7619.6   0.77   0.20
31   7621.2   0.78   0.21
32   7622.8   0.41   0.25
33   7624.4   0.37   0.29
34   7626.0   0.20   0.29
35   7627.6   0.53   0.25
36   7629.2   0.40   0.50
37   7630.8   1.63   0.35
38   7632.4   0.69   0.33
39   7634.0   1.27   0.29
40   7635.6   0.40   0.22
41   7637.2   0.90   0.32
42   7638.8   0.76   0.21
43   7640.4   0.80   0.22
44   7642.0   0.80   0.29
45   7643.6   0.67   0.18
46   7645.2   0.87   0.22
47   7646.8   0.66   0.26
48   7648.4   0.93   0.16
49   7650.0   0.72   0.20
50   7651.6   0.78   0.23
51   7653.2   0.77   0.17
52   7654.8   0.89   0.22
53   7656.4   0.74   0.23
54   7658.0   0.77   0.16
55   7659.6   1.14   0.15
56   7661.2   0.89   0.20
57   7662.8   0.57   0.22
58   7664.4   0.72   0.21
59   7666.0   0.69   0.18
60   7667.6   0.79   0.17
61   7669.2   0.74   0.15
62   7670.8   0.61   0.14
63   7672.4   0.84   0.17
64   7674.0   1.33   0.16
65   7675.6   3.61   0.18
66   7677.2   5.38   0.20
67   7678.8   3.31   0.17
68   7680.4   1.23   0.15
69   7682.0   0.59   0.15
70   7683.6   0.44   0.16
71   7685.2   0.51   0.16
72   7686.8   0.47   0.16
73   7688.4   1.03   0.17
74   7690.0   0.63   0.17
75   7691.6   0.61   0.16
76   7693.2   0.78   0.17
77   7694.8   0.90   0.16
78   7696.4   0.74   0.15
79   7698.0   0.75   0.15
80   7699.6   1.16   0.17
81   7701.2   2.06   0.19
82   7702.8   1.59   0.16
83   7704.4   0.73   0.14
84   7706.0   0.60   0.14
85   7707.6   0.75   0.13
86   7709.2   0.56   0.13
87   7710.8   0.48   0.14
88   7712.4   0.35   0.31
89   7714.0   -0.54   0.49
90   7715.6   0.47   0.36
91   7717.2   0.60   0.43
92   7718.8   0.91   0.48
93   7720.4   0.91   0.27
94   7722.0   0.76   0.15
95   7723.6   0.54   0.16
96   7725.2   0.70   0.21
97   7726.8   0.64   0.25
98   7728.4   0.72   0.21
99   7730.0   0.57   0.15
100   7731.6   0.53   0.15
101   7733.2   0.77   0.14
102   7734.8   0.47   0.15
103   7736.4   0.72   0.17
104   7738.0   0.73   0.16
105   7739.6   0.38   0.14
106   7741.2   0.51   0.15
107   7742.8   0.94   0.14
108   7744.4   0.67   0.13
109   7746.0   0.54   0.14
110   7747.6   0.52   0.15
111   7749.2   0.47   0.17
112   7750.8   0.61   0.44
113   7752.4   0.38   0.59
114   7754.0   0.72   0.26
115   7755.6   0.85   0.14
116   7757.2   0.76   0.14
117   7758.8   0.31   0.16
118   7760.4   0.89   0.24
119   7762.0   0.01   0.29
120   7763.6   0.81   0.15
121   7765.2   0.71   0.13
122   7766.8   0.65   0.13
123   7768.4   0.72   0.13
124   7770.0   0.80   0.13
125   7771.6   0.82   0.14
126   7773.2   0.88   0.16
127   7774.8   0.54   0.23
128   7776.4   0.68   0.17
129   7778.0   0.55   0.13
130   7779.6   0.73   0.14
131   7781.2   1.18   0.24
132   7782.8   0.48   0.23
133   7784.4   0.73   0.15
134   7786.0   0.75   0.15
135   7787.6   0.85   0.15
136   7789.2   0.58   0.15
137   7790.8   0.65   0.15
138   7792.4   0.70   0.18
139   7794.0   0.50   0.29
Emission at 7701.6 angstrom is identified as [N II]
